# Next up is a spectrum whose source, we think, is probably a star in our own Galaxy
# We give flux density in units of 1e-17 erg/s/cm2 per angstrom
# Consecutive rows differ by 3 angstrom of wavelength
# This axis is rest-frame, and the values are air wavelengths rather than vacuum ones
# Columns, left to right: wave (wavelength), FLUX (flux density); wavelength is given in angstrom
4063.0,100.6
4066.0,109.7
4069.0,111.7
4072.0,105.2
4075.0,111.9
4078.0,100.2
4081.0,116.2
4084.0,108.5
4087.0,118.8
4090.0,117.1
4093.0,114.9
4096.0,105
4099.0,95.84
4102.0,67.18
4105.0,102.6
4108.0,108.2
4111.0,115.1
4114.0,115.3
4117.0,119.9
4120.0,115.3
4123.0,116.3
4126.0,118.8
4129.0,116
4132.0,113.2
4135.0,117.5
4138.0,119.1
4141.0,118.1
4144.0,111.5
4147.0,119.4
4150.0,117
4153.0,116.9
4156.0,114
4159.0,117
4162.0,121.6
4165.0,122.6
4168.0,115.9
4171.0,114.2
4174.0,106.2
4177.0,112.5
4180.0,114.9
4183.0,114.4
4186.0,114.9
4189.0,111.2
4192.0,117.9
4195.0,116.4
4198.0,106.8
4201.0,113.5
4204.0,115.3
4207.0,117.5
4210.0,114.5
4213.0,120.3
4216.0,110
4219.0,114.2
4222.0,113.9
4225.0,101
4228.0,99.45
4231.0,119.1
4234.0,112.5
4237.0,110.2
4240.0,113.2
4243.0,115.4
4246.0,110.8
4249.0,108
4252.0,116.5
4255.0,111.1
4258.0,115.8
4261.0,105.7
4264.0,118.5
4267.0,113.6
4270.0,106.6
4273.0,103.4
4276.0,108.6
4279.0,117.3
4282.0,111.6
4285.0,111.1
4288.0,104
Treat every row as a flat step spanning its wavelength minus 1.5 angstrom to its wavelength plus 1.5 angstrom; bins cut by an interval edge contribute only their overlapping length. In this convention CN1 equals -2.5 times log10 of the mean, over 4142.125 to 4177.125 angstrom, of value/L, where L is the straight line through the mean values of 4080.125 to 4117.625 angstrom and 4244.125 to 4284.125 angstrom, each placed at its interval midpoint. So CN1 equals -0.07 mag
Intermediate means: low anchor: 108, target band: 116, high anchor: 111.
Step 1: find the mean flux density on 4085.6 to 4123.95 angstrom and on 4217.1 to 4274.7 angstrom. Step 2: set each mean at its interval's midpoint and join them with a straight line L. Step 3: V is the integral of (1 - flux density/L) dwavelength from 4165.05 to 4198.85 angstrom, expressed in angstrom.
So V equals -1.2 angstrom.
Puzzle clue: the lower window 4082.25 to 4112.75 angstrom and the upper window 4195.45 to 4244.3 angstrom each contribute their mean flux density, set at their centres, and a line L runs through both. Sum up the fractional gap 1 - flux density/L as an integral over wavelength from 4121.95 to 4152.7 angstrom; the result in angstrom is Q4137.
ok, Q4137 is -2.6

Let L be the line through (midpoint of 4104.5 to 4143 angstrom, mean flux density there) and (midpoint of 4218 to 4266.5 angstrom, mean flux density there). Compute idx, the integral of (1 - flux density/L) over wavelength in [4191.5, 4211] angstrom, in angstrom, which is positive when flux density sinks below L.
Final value -0.3 angstrom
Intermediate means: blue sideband 115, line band 114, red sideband 112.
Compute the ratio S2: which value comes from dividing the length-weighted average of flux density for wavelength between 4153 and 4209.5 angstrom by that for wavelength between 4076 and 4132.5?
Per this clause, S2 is 1.0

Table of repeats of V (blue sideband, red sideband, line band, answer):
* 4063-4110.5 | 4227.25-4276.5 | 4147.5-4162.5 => -1.2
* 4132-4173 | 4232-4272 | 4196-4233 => 0.6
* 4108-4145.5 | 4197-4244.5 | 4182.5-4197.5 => -0.1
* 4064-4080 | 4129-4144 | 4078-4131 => 1.1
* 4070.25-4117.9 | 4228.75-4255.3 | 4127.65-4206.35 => -3.8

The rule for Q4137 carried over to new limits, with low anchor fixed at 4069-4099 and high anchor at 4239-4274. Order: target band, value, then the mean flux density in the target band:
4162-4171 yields -0.6 angstrom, 119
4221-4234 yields 0.3 angstrom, 109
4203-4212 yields -0.4 angstrom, 116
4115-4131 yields -1.0 angstrom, 117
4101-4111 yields 1.2 angstrom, 97.3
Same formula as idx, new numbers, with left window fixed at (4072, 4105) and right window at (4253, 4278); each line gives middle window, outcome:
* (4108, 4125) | -1.5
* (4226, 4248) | -0.3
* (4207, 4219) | -0.7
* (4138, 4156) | -1.6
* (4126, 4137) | -1.0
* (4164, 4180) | -0.9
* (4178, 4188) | -0.6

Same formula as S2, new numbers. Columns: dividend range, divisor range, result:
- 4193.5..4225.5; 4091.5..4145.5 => 1.03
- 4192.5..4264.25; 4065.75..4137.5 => 1.02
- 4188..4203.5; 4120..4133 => 0.98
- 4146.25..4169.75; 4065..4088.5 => 1.07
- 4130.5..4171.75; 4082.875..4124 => 1.08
